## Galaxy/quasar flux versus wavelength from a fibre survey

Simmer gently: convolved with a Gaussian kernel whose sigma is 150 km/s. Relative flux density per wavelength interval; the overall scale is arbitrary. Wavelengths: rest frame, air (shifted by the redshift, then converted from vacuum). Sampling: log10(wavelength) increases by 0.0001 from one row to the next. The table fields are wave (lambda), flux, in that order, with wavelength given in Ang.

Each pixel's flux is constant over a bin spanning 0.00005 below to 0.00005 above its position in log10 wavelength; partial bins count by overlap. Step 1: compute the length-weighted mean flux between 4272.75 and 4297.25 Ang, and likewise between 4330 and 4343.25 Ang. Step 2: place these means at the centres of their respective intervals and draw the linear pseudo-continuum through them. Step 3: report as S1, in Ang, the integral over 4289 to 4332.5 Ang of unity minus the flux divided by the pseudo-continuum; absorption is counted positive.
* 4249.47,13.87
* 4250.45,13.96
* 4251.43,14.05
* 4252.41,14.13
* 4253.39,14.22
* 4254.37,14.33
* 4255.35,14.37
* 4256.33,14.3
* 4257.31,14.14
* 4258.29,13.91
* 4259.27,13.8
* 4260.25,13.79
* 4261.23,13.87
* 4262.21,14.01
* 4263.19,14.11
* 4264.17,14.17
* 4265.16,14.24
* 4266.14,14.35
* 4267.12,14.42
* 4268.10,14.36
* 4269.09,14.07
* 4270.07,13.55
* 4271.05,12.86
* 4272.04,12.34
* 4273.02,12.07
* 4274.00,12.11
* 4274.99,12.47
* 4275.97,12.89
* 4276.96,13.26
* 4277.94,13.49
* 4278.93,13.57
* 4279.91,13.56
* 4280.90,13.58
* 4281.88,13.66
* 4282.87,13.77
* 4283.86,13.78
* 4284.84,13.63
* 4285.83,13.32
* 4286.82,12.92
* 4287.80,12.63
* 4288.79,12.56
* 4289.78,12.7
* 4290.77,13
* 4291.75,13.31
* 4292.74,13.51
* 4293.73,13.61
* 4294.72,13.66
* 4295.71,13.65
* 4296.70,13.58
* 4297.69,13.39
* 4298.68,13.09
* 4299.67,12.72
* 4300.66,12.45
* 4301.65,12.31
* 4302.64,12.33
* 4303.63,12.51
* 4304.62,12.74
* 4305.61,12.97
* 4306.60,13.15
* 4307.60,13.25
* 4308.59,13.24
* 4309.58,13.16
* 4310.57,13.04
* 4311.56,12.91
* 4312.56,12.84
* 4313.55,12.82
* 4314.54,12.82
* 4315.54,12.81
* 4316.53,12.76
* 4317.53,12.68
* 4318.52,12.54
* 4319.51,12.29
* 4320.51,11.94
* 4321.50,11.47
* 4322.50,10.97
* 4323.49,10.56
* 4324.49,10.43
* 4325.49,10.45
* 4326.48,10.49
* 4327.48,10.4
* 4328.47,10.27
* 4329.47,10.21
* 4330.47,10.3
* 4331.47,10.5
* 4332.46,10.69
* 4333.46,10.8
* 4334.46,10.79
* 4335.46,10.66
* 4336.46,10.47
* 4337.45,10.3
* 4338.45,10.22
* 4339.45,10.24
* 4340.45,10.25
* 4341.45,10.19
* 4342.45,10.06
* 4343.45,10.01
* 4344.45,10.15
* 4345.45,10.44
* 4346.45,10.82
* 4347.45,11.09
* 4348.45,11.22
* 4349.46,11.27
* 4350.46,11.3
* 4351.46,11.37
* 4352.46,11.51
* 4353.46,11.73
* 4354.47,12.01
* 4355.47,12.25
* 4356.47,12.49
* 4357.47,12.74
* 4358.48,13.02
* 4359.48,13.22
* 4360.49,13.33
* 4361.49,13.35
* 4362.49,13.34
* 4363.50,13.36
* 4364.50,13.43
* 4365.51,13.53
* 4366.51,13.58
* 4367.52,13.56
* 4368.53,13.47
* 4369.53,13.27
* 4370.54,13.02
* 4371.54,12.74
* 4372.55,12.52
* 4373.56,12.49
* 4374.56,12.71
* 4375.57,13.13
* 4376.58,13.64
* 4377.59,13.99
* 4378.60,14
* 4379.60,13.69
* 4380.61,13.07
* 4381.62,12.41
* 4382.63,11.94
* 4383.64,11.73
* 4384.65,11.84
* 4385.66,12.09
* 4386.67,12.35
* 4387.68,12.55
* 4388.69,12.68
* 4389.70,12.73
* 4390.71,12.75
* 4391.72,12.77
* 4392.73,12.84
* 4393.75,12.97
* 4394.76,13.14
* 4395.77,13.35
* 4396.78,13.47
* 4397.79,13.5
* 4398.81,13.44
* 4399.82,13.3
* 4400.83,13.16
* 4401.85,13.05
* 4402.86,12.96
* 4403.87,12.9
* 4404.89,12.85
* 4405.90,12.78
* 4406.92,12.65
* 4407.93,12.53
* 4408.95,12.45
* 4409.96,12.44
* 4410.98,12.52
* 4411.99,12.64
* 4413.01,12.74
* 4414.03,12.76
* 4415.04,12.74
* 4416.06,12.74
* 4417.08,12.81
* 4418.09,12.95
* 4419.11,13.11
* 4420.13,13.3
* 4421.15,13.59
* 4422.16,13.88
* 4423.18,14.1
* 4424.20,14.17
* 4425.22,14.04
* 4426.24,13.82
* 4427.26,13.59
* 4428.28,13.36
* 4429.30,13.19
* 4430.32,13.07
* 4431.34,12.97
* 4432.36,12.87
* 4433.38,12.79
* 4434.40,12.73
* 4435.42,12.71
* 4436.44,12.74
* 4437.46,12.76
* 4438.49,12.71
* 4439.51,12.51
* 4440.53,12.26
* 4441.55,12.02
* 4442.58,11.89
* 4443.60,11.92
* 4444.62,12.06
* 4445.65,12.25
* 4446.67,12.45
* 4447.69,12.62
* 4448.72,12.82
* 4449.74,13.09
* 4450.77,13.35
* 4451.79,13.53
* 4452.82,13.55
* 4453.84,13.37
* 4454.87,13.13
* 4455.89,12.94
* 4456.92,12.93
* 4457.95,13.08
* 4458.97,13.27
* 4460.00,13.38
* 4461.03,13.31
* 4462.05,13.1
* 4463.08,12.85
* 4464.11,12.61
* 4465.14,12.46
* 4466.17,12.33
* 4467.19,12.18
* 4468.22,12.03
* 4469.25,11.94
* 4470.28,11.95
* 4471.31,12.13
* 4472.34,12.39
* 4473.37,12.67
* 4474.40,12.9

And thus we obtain -1.7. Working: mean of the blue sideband 13.2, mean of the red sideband 10.4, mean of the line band 12.3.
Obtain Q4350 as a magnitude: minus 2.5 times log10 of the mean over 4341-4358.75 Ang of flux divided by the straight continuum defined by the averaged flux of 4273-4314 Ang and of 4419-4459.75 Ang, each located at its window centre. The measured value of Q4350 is 0.16 mag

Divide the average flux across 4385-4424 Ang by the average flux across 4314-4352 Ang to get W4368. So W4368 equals 1.18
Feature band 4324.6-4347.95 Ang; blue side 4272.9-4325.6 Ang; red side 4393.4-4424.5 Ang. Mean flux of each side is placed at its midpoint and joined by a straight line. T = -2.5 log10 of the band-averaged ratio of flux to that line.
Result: 0.23 mag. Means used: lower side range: 12.8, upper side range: 13.1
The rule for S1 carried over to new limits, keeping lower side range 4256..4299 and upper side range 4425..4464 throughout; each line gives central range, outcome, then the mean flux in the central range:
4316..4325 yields 1.1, 11.7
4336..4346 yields 2.3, 10.2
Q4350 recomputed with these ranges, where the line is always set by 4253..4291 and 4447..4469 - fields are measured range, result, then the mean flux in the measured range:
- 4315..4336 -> 0.20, 11.1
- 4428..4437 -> 0.01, 12.9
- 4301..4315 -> 0.05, 12.9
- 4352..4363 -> 0.05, 12.6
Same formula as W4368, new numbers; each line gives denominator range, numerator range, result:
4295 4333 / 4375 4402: 1.07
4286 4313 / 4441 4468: 0.98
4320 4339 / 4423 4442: 1.23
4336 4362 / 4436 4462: 1.13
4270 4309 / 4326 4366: 0.87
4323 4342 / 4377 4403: 1.24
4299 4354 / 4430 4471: 1.11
